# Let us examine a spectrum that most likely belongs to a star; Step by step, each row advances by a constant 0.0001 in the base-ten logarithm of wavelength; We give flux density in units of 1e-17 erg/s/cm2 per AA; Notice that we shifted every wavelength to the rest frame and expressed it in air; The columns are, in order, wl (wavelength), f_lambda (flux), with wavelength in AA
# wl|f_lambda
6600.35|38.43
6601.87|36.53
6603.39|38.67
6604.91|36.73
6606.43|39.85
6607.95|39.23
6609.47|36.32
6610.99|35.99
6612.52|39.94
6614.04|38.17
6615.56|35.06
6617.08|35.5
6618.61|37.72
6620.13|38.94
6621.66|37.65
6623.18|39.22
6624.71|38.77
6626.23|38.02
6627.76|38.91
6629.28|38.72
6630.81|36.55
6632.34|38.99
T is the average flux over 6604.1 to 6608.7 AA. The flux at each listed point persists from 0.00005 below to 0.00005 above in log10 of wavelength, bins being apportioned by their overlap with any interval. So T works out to 38.6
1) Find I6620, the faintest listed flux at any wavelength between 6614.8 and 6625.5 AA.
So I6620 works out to 35.06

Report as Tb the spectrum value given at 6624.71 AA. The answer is 38.77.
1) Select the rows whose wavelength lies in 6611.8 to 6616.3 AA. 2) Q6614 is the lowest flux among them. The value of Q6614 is 35.06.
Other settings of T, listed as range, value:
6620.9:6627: 38.4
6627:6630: 38.9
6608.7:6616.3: 37.1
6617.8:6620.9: 38.2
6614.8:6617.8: 35.3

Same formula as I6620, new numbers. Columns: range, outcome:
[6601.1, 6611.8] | 35.99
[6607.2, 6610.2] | 36.32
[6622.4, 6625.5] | 38.77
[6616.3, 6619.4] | 35.5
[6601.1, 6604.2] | 36.53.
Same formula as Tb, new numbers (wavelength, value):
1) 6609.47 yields 36.32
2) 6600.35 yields 38.43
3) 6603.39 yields 38.67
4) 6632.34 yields 38.99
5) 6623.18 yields 39.22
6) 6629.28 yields 38.72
